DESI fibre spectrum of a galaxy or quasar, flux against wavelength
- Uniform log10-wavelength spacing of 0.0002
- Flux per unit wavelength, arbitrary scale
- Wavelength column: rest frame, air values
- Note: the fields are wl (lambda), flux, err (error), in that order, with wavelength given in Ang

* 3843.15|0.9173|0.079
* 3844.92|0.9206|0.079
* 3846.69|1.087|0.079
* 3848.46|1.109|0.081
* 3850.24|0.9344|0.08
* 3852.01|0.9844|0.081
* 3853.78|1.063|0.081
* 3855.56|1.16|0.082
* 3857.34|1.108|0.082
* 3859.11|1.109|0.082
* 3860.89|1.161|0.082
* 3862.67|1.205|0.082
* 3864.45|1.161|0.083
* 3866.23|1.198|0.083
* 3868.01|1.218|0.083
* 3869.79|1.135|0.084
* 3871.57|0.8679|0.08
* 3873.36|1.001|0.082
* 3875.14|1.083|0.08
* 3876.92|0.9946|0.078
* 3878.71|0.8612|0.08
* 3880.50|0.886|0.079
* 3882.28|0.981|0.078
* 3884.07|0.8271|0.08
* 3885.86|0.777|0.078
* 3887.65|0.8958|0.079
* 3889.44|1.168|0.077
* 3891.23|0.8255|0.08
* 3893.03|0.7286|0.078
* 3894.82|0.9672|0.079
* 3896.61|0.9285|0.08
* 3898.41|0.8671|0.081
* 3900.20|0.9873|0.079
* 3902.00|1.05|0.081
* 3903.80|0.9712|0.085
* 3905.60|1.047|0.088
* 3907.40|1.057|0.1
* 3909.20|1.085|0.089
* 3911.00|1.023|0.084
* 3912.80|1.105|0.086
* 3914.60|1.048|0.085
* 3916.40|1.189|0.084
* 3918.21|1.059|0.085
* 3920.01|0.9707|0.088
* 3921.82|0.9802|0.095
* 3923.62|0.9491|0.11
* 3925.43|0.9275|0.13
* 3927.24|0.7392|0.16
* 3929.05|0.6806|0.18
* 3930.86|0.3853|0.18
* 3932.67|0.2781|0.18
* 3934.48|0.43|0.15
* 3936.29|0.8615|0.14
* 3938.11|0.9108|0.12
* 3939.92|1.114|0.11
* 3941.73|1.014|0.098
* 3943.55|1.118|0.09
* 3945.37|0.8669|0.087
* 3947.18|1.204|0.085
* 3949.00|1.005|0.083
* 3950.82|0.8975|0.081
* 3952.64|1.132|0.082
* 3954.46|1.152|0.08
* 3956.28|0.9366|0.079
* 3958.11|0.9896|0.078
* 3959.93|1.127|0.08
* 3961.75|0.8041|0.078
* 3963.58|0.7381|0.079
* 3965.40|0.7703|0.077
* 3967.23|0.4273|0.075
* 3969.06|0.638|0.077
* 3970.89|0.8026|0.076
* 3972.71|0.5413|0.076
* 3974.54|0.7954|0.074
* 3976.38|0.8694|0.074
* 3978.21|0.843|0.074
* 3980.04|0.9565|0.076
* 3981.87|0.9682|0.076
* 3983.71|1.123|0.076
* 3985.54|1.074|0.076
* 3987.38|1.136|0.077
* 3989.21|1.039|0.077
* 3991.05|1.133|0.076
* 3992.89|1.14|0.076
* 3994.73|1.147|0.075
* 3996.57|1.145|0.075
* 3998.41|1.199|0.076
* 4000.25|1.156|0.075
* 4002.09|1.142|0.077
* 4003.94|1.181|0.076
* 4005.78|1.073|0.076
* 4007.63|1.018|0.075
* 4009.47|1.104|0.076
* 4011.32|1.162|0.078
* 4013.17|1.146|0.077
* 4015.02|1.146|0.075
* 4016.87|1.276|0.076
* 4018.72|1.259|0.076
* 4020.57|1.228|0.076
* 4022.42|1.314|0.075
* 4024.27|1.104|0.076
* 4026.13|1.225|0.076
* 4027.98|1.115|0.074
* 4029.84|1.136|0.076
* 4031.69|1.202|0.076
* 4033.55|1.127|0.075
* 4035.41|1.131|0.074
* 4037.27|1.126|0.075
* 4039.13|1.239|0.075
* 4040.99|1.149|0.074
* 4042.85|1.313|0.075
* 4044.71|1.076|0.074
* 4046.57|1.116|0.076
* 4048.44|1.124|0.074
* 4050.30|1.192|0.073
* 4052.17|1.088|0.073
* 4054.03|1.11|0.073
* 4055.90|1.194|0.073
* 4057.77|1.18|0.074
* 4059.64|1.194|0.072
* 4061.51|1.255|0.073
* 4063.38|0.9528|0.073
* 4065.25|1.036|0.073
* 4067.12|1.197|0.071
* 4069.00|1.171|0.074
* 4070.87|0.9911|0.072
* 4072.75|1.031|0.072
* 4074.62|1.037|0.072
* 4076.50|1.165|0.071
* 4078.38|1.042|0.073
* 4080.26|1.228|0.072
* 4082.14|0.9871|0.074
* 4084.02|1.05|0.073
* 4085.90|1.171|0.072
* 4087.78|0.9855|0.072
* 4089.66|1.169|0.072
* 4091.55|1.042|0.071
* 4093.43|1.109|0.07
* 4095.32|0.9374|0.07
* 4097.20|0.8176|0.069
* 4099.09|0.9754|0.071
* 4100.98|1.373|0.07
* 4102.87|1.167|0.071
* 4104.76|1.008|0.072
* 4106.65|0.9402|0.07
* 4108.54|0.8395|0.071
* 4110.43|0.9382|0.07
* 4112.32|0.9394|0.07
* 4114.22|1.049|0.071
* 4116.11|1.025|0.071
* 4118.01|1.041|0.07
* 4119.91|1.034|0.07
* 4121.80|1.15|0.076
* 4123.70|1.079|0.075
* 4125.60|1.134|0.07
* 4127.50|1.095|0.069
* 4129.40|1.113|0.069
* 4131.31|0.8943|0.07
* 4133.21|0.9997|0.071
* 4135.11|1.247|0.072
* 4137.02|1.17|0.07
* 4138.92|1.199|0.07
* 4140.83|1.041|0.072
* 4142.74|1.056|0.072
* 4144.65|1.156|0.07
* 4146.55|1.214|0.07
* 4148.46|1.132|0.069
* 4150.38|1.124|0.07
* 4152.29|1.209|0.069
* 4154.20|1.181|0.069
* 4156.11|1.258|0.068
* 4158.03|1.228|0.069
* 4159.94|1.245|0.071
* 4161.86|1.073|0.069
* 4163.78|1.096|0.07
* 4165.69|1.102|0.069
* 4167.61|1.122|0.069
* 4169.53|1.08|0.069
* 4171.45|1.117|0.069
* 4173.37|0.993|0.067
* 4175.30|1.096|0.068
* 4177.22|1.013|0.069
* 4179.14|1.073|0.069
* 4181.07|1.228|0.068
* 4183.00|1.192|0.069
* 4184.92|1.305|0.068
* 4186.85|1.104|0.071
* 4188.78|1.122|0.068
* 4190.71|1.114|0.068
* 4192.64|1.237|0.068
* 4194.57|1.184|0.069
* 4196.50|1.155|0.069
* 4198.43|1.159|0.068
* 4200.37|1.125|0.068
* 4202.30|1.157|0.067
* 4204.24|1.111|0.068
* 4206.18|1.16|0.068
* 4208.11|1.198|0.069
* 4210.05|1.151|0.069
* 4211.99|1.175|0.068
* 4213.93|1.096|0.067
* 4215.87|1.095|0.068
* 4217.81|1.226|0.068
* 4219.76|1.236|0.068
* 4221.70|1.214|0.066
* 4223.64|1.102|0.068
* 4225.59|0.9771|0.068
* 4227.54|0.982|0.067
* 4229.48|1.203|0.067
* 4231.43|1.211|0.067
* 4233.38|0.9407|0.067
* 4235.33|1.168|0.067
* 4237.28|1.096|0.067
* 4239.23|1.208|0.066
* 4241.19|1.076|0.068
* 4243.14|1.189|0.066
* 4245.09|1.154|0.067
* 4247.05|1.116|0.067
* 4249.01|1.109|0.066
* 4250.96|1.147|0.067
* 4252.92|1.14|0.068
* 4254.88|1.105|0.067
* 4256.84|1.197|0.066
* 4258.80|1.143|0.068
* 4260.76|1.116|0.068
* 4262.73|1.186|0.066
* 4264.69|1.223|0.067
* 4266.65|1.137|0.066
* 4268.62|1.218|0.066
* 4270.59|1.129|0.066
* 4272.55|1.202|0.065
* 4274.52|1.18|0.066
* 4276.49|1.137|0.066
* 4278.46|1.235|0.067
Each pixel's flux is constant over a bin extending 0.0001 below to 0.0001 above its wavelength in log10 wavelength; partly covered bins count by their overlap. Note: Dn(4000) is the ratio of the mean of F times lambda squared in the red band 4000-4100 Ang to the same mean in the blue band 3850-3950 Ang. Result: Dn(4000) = 1.3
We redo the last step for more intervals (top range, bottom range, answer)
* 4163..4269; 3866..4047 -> 1.29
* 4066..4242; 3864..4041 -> 1.23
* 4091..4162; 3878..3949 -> 1.32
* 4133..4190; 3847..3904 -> 1.31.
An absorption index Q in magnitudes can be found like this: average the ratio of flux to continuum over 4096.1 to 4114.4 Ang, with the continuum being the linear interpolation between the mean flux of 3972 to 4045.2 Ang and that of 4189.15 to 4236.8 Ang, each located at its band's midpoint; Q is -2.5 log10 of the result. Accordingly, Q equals 0.12 mag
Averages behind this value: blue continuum 1.11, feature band 1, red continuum 1.14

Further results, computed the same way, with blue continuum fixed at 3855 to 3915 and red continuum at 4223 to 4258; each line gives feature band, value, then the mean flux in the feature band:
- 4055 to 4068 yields -0.08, 1.14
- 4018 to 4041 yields -0.12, 1.18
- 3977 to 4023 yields -0.07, 1.12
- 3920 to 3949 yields 0.22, 0.841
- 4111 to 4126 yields 0.03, 1.05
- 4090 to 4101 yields 0.06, 1.02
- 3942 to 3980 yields 0.17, 0.886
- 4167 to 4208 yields -0.03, 1.14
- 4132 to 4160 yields -0.07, 1.16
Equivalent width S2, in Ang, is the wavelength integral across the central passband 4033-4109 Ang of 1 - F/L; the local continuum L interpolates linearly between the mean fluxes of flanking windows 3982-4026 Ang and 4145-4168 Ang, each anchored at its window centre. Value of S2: 3.70 Ang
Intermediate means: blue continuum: 1.15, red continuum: 1.17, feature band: 1.1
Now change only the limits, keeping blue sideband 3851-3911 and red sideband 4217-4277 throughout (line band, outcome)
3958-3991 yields 5.4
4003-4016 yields -0.8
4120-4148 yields -0.1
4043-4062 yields -1.5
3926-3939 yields 5.2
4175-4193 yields -0.4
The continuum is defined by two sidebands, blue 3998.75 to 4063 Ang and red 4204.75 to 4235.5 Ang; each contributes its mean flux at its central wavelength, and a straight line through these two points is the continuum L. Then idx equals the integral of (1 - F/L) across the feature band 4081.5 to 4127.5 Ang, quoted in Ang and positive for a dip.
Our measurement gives 4.4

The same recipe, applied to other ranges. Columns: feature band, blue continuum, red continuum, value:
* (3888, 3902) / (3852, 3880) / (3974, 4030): 2.0 Ang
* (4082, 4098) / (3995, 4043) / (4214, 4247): 1.7 Ang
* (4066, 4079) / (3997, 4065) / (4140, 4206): 0.7 Ang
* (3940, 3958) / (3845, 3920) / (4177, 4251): 0.1 Ang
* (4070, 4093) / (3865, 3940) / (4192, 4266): -0.6 Ang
